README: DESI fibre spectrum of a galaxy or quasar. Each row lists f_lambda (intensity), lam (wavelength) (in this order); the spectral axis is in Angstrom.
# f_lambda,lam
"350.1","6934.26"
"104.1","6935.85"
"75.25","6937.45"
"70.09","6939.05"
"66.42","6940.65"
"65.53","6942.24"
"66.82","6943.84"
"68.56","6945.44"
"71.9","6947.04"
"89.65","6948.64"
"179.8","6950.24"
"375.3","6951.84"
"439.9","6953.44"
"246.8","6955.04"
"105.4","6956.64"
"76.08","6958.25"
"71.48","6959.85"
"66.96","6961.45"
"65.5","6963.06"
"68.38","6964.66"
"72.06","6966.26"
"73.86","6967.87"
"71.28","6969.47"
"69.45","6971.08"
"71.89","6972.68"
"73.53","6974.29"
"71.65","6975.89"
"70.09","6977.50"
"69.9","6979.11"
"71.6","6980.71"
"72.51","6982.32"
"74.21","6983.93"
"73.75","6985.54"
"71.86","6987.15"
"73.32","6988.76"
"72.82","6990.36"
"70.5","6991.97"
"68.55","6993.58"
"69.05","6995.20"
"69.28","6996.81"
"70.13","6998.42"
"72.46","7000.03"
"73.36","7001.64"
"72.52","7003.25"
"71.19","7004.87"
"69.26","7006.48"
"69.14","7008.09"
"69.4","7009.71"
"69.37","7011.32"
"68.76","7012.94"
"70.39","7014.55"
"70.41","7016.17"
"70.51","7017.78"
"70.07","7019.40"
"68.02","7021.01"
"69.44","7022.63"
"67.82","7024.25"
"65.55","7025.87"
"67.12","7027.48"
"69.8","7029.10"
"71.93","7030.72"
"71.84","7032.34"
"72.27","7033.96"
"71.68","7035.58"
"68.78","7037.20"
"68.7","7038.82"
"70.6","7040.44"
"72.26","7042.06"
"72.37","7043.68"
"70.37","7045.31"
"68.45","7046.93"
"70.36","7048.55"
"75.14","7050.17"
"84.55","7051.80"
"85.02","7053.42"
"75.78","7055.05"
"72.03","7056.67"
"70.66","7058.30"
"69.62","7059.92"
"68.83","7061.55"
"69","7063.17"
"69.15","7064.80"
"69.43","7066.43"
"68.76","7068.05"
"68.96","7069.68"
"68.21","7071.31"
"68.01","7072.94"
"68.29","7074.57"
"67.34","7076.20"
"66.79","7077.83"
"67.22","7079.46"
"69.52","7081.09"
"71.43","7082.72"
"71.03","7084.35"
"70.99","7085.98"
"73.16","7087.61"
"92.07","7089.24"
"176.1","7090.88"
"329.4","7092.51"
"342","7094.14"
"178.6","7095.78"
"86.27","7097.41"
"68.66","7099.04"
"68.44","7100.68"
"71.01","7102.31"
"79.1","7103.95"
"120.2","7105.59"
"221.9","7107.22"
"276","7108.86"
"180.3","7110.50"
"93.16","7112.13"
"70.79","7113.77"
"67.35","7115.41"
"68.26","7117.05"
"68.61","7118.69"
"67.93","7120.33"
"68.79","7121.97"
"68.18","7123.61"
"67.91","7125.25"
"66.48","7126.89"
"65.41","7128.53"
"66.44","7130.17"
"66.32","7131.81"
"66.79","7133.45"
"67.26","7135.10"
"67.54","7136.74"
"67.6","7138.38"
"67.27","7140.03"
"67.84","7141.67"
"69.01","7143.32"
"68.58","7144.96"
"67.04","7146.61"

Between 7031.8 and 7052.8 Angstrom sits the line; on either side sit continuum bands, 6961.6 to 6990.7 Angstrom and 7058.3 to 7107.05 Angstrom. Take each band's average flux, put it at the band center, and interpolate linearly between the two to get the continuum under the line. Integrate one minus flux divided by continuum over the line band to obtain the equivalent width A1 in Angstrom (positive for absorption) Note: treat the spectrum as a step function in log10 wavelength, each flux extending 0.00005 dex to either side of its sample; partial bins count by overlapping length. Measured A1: 4.0 Angstrom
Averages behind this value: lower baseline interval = 71.4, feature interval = 72.2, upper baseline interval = 99.8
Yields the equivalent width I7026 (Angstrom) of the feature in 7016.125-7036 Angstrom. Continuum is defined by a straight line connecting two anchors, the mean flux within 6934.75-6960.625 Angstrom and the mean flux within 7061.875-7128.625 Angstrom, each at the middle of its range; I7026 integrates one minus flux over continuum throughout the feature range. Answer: 8.2 Angstrom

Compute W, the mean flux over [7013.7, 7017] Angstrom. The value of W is 70.5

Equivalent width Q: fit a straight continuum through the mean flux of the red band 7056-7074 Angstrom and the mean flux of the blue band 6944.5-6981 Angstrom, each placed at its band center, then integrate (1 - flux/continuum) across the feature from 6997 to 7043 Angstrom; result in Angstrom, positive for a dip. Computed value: 9.8 Angstrom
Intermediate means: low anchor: 115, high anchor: 69.3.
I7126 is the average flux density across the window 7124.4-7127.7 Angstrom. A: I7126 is 67.2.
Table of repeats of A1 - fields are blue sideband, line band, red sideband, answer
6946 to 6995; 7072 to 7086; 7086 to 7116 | 6.9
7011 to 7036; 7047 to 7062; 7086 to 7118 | 3.4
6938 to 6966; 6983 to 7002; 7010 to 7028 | 4.2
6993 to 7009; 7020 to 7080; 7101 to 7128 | 9.6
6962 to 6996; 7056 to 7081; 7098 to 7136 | 4.7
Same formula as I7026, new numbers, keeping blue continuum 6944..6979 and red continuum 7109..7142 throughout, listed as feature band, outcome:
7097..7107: -0.8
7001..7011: 3.4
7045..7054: 1.9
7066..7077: 2.8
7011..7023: 4.0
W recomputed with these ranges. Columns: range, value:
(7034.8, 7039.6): 69.7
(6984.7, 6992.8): 72.5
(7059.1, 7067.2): 69.2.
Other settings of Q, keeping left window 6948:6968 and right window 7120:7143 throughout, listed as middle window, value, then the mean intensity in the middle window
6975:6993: 8.67 Angstrom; 72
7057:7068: 3.41 Angstrom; 69.5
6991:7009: 8.31 Angstrom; 70.5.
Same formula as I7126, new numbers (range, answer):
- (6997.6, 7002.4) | 72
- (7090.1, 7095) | 283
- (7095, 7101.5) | 100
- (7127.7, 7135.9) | 66.4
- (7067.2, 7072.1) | 68.7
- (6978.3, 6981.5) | 70.8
